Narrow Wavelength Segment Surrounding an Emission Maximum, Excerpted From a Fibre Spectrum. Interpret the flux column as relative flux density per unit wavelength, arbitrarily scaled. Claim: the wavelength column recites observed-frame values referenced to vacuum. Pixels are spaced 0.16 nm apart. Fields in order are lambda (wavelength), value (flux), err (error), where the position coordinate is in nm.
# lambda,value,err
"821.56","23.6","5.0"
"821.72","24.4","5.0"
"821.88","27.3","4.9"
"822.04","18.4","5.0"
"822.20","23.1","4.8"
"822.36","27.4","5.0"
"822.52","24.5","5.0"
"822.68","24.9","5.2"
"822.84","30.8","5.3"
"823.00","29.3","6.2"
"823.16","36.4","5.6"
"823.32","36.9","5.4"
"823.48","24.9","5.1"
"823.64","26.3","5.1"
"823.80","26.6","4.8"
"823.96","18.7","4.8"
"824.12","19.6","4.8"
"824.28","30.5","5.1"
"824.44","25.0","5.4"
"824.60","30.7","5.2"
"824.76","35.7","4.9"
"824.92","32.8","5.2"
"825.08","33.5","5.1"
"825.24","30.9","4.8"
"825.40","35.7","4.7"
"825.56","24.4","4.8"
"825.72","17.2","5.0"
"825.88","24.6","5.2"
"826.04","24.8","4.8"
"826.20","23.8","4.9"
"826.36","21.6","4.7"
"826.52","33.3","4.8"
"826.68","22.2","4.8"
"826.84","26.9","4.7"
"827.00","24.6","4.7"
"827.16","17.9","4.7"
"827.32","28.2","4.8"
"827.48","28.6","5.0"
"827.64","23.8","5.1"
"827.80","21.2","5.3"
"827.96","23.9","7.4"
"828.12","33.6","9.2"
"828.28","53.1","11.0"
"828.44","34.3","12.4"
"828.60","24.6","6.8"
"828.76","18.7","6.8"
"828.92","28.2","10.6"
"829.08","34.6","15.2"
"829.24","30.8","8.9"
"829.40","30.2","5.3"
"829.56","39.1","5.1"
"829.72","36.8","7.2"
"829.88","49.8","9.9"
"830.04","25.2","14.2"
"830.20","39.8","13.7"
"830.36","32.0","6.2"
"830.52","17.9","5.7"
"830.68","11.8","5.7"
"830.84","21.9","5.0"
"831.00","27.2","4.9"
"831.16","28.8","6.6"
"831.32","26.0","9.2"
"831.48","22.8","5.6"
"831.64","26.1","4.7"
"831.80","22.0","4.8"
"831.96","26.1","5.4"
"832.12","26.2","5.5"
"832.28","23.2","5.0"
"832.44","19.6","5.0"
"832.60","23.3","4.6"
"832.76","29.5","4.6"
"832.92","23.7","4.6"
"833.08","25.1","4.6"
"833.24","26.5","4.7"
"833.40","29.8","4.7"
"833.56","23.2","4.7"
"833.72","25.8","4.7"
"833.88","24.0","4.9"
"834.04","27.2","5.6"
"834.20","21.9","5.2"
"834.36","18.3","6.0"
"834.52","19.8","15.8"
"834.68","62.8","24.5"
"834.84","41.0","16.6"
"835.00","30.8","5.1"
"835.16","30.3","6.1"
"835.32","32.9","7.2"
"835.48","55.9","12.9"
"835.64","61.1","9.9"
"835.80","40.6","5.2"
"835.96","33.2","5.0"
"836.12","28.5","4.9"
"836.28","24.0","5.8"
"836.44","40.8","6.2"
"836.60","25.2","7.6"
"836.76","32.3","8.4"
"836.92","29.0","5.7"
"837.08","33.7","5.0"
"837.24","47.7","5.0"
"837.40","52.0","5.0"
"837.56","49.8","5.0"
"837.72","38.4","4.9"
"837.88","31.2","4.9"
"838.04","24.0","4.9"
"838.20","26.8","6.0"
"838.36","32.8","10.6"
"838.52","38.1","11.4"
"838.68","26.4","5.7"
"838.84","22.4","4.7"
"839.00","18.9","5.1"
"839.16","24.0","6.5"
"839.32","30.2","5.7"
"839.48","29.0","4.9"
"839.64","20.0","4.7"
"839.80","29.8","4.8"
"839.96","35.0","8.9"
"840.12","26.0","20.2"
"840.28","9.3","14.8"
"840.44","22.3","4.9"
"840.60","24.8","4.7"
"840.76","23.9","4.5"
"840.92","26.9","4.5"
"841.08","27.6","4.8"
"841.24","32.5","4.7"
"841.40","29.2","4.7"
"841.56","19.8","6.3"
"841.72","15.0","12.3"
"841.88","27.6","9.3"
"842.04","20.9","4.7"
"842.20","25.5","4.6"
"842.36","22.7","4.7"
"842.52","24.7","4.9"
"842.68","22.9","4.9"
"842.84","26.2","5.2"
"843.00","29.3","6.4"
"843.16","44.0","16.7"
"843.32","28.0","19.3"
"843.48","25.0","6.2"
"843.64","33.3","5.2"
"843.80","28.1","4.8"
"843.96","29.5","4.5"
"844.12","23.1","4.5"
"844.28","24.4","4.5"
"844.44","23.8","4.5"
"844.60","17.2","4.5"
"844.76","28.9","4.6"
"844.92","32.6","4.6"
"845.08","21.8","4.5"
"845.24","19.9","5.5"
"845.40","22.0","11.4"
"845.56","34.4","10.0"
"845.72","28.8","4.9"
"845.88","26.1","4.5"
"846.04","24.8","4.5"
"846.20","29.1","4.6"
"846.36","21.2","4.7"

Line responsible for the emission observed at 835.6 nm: [S II]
